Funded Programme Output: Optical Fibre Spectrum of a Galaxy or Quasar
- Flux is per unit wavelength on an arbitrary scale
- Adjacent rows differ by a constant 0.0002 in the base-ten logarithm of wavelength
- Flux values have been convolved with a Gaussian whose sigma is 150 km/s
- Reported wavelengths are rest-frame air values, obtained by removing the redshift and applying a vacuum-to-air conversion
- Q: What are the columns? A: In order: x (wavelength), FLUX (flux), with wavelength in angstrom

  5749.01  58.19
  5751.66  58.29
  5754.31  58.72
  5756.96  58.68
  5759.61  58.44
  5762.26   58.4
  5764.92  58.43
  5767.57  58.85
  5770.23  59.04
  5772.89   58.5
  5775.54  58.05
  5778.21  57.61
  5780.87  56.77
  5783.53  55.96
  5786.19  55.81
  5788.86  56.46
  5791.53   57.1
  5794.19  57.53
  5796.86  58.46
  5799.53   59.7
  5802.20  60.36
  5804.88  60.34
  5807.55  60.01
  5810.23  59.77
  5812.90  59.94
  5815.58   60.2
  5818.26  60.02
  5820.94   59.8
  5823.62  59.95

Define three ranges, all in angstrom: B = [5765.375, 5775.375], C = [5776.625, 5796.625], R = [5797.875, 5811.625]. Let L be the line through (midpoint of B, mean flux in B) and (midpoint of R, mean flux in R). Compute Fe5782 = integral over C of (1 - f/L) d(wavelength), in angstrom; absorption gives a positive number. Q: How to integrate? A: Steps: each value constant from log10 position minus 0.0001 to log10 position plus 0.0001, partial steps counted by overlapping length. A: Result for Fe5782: 0.83 angstrom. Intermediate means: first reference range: 58.7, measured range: 56.9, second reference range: 60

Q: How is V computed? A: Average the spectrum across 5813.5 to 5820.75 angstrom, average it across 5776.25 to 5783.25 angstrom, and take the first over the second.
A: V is 1.05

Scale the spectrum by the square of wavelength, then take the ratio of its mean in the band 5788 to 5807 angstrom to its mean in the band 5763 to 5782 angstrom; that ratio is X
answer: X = 1.0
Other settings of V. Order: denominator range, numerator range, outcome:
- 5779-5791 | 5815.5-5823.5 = 1.06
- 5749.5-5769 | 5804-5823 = 1.03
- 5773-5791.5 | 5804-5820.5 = 1.05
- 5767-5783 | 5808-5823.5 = 1.03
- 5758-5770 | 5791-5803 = 1.00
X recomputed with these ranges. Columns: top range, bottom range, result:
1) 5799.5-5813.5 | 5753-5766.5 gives 1.04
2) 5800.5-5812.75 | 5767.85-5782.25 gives 1.05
